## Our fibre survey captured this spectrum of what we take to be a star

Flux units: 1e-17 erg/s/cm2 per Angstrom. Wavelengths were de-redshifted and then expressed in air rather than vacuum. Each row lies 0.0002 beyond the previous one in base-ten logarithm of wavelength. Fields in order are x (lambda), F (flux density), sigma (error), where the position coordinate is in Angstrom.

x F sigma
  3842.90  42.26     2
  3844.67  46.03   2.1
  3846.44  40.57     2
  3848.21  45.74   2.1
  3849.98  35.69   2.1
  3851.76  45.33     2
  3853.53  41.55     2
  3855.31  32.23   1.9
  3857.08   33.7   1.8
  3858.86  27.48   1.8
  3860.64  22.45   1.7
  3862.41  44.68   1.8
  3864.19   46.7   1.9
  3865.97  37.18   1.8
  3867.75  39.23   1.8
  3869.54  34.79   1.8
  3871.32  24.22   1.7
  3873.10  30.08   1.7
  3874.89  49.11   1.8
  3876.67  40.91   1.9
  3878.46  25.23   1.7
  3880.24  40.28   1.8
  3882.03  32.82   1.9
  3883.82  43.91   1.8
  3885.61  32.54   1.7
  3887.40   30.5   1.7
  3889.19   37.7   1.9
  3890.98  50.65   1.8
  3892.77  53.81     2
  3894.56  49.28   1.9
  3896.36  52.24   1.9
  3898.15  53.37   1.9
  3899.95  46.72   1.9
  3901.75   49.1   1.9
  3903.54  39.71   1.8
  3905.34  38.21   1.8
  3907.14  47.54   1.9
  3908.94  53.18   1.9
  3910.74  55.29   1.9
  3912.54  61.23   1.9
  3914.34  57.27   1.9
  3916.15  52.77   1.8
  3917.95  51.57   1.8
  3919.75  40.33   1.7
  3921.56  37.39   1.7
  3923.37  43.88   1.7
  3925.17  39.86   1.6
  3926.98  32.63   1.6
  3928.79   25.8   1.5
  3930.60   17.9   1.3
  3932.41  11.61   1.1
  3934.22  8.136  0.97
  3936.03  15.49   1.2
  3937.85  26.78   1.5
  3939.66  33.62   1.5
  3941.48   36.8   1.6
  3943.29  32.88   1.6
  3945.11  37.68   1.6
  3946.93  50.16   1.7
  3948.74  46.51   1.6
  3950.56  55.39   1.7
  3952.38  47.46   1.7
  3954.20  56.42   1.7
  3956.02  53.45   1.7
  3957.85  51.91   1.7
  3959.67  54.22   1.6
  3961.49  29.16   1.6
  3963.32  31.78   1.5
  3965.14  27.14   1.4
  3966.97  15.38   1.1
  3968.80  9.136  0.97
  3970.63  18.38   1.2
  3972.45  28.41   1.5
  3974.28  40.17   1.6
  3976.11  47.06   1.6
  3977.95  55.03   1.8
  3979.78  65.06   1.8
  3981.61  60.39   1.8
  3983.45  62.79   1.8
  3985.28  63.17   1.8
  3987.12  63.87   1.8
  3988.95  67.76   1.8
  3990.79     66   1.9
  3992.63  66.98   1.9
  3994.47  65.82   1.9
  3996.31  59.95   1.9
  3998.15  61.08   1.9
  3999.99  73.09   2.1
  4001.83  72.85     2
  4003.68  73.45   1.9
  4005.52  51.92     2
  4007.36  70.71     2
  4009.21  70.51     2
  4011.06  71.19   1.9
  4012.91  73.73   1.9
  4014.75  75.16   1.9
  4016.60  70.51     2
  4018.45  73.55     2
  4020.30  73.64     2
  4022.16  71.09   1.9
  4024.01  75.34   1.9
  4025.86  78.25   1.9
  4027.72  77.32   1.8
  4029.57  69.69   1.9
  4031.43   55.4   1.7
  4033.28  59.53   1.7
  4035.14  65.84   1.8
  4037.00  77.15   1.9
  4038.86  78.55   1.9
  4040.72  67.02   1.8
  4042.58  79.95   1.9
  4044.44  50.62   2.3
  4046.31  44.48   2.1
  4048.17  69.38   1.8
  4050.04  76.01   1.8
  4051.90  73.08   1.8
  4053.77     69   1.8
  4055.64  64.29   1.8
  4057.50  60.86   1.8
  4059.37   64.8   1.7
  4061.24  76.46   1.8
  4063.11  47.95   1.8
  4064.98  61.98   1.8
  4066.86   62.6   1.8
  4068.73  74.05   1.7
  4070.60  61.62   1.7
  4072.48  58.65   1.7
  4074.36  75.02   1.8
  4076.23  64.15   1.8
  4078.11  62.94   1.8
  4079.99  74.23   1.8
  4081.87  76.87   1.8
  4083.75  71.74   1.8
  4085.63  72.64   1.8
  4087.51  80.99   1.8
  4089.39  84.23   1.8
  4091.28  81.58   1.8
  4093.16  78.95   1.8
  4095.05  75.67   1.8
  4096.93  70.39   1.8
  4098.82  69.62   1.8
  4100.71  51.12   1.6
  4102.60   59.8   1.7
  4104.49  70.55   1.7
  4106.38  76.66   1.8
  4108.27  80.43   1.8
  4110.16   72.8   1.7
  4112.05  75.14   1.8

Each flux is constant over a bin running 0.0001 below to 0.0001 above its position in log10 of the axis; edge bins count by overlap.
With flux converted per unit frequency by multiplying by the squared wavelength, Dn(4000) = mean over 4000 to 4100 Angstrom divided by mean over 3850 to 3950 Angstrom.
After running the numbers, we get 1.9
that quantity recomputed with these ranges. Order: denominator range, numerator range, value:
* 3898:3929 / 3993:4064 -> 1.57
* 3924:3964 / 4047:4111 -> 2.05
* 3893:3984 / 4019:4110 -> 1.80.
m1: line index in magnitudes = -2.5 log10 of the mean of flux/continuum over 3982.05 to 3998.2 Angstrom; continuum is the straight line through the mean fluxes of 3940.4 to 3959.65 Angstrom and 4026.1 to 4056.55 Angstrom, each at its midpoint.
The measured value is -0.15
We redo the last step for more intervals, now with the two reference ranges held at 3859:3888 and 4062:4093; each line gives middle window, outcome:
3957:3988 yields 0.23 mag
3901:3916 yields -0.21 mag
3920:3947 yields 0.47 mag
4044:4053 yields 0.03 mag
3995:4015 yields -0.18 mag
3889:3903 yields -0.24 mag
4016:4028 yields -0.22 mag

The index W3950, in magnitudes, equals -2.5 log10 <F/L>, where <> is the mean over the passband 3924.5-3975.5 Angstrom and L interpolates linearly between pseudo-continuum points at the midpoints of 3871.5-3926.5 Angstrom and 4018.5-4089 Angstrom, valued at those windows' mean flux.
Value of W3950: 0.48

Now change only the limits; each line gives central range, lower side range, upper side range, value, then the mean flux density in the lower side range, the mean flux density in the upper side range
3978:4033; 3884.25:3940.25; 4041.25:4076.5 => -0.21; 40.2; 65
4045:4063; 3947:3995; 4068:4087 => -0.01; 48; 69.4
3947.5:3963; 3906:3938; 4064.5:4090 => -0.09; 37.9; 70.1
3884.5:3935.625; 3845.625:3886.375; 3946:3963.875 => 0.01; 36.8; 47.9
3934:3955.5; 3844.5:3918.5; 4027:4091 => 0.32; 42.2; 68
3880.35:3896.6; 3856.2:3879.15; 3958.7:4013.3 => -0.10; 35.1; 53.7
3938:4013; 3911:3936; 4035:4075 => -0.05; 36.7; 66.3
